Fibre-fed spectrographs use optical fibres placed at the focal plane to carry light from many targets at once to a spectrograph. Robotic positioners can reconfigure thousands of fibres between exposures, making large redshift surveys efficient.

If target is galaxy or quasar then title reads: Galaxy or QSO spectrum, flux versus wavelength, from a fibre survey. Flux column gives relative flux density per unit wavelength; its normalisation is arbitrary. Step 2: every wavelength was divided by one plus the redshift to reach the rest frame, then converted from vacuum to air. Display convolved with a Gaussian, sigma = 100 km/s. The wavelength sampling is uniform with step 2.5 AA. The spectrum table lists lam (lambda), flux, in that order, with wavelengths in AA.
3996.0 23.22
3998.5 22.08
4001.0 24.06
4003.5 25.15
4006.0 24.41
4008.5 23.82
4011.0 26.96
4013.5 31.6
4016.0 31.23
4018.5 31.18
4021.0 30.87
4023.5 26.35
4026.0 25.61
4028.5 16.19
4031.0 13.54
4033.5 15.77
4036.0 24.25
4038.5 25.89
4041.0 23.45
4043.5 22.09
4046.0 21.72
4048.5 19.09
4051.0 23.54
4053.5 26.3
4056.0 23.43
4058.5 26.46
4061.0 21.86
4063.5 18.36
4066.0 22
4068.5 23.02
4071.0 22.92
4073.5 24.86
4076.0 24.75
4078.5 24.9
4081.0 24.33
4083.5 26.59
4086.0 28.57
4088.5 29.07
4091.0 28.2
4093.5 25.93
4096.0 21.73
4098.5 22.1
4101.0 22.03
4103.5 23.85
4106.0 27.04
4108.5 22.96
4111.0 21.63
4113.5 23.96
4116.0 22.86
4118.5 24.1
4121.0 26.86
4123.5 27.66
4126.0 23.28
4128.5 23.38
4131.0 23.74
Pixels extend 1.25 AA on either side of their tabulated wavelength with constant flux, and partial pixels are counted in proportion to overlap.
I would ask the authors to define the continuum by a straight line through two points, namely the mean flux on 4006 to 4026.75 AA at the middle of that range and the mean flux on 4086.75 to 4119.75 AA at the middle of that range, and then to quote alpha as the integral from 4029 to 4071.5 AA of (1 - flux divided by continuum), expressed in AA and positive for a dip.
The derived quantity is 7.7 AA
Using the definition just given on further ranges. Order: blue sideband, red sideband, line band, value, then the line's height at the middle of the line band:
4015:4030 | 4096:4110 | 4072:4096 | -1.9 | 24.2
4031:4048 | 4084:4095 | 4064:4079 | 1.2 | 25.4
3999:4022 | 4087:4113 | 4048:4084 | 2.9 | 25.6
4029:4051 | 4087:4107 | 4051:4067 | -0.7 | 22.2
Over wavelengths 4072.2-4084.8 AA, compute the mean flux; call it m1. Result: 25.1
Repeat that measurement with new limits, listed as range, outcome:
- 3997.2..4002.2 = 23.1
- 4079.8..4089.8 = 27.2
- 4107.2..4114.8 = 22.9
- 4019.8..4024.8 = 28.6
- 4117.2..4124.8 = 26.2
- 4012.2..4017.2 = 31.4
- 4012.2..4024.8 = 30.2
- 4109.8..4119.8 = 23.2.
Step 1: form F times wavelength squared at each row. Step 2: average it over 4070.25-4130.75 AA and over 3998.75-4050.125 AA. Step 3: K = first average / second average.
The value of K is 1.07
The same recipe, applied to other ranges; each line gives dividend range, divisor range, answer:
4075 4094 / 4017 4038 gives 1.18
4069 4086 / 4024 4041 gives 1.23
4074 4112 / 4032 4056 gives 1.14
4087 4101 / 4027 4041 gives 1.32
